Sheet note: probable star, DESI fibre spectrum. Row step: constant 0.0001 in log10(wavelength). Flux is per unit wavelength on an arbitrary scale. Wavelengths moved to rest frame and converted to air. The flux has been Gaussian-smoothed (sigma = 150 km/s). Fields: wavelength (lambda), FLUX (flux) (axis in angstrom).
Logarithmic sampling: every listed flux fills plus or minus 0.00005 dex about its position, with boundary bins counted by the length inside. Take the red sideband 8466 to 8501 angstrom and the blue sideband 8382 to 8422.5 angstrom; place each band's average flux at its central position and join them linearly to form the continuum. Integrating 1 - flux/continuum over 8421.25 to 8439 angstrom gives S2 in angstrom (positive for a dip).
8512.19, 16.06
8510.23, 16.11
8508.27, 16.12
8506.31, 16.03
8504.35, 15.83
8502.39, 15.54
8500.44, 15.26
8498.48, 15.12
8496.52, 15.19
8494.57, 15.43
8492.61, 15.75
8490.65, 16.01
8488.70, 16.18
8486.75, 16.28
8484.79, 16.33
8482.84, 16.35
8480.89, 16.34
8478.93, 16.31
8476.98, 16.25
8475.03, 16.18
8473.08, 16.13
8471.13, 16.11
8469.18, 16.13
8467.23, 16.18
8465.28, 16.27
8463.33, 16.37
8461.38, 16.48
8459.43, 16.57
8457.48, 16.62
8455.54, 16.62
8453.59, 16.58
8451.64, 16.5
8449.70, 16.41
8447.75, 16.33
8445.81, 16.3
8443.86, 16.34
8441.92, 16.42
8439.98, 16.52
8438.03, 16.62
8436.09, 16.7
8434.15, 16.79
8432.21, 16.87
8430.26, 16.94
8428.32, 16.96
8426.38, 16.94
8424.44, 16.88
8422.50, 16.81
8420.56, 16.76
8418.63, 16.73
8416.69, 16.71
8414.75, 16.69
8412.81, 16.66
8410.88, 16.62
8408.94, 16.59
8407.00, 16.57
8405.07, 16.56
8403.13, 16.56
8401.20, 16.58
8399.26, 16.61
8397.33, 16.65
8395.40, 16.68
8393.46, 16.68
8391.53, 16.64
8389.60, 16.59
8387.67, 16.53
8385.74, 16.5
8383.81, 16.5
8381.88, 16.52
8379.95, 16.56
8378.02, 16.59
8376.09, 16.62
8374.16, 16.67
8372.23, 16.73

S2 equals -0.46 angstrom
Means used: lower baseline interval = 16.6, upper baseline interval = 16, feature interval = 16.8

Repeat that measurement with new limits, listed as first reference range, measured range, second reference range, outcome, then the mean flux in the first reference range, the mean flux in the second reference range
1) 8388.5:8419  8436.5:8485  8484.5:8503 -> -1.03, 16.6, 15.7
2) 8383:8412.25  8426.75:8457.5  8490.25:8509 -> -0.83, 16.6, 15.6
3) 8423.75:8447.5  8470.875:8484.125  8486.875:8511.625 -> -0.15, 16.7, 15.7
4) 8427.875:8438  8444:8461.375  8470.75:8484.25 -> 0.09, 16.8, 16.3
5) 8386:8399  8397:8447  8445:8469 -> -0.40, 16.6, 16.4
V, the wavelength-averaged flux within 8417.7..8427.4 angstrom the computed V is 16.8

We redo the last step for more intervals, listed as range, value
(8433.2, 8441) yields 16.7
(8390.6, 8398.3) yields 16.7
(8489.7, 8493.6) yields 15.8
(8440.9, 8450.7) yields 16.4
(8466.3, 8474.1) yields 16.1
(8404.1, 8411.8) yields 16.6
